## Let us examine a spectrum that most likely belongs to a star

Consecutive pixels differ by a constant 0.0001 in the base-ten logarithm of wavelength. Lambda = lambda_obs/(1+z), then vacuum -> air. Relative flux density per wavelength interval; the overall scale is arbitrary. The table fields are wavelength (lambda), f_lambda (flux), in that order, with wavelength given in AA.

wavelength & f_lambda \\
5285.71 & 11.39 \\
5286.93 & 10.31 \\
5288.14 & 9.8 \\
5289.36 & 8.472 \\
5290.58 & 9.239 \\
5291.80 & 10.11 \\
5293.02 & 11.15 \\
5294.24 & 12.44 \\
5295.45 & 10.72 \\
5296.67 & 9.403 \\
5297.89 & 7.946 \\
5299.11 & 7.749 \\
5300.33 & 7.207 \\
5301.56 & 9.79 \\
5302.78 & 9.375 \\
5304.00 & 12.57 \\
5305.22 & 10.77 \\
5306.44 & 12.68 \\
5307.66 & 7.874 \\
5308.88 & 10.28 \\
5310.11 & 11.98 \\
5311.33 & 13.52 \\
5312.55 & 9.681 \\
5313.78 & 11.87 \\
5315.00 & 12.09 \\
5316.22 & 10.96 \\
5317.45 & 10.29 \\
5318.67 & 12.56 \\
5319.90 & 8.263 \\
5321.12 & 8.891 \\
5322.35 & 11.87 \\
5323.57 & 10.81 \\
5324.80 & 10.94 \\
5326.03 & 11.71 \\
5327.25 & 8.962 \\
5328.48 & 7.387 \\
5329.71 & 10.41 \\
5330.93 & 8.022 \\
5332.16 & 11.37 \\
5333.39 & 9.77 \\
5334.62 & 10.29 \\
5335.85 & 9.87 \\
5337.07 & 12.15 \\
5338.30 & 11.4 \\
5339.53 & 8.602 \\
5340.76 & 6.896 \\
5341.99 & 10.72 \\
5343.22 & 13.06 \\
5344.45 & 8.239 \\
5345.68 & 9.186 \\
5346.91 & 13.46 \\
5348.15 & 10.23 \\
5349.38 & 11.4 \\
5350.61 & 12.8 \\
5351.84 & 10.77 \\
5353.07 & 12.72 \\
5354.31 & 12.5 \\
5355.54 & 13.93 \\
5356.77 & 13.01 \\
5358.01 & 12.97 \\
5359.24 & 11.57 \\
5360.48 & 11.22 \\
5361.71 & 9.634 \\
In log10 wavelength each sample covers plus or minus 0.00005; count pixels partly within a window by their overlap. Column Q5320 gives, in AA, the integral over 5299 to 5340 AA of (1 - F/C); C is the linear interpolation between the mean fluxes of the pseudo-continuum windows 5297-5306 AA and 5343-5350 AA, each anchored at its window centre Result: -1.8 AA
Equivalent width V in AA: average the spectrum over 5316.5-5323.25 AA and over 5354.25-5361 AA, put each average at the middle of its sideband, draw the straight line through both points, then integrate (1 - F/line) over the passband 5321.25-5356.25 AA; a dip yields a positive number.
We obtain 2.5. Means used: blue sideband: 10.4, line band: 10.7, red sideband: 12.6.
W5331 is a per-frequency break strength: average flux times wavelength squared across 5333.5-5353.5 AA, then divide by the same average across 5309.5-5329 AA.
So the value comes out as 1.0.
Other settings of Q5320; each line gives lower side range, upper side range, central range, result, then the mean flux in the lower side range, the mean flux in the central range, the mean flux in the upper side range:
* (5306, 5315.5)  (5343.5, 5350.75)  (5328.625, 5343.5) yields 1.2 AA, 11.2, 10.1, 10.9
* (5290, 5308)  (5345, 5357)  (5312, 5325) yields 0.0 AA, 9.97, 10.7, 11.9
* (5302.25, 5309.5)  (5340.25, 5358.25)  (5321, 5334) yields 1.1 AA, 10.6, 10.1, 11.5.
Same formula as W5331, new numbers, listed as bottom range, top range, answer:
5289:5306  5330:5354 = 1.10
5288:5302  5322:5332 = 1.07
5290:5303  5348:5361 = 1.30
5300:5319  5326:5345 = 0.92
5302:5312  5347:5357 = 1.12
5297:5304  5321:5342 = 1.15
